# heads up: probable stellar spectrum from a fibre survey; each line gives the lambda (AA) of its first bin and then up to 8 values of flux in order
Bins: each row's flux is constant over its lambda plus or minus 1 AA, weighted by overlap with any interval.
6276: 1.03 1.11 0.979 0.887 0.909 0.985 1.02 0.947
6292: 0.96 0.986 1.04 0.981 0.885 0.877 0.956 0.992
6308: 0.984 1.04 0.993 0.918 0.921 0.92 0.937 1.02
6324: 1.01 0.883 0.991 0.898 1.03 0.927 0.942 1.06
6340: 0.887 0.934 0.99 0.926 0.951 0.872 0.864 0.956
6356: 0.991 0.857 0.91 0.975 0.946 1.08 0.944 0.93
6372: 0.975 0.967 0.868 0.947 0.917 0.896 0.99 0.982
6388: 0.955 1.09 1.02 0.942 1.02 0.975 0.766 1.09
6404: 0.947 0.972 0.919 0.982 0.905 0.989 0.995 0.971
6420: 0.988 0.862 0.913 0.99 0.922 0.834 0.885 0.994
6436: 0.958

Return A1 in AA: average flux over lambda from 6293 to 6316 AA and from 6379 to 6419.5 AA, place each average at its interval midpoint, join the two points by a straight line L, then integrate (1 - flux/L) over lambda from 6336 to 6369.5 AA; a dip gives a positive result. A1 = 0.7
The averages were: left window 0.966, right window 0.966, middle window 0.946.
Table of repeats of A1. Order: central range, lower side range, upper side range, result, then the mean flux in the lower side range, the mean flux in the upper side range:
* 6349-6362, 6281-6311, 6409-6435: 0.5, 0.963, 0.941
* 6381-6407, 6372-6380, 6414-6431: -1.1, 0.932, 0.938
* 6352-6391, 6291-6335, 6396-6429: 0.0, 0.961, 0.951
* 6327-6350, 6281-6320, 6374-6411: 0.1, 0.957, 0.96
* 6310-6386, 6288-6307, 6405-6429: 0.7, 0.961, 0.951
